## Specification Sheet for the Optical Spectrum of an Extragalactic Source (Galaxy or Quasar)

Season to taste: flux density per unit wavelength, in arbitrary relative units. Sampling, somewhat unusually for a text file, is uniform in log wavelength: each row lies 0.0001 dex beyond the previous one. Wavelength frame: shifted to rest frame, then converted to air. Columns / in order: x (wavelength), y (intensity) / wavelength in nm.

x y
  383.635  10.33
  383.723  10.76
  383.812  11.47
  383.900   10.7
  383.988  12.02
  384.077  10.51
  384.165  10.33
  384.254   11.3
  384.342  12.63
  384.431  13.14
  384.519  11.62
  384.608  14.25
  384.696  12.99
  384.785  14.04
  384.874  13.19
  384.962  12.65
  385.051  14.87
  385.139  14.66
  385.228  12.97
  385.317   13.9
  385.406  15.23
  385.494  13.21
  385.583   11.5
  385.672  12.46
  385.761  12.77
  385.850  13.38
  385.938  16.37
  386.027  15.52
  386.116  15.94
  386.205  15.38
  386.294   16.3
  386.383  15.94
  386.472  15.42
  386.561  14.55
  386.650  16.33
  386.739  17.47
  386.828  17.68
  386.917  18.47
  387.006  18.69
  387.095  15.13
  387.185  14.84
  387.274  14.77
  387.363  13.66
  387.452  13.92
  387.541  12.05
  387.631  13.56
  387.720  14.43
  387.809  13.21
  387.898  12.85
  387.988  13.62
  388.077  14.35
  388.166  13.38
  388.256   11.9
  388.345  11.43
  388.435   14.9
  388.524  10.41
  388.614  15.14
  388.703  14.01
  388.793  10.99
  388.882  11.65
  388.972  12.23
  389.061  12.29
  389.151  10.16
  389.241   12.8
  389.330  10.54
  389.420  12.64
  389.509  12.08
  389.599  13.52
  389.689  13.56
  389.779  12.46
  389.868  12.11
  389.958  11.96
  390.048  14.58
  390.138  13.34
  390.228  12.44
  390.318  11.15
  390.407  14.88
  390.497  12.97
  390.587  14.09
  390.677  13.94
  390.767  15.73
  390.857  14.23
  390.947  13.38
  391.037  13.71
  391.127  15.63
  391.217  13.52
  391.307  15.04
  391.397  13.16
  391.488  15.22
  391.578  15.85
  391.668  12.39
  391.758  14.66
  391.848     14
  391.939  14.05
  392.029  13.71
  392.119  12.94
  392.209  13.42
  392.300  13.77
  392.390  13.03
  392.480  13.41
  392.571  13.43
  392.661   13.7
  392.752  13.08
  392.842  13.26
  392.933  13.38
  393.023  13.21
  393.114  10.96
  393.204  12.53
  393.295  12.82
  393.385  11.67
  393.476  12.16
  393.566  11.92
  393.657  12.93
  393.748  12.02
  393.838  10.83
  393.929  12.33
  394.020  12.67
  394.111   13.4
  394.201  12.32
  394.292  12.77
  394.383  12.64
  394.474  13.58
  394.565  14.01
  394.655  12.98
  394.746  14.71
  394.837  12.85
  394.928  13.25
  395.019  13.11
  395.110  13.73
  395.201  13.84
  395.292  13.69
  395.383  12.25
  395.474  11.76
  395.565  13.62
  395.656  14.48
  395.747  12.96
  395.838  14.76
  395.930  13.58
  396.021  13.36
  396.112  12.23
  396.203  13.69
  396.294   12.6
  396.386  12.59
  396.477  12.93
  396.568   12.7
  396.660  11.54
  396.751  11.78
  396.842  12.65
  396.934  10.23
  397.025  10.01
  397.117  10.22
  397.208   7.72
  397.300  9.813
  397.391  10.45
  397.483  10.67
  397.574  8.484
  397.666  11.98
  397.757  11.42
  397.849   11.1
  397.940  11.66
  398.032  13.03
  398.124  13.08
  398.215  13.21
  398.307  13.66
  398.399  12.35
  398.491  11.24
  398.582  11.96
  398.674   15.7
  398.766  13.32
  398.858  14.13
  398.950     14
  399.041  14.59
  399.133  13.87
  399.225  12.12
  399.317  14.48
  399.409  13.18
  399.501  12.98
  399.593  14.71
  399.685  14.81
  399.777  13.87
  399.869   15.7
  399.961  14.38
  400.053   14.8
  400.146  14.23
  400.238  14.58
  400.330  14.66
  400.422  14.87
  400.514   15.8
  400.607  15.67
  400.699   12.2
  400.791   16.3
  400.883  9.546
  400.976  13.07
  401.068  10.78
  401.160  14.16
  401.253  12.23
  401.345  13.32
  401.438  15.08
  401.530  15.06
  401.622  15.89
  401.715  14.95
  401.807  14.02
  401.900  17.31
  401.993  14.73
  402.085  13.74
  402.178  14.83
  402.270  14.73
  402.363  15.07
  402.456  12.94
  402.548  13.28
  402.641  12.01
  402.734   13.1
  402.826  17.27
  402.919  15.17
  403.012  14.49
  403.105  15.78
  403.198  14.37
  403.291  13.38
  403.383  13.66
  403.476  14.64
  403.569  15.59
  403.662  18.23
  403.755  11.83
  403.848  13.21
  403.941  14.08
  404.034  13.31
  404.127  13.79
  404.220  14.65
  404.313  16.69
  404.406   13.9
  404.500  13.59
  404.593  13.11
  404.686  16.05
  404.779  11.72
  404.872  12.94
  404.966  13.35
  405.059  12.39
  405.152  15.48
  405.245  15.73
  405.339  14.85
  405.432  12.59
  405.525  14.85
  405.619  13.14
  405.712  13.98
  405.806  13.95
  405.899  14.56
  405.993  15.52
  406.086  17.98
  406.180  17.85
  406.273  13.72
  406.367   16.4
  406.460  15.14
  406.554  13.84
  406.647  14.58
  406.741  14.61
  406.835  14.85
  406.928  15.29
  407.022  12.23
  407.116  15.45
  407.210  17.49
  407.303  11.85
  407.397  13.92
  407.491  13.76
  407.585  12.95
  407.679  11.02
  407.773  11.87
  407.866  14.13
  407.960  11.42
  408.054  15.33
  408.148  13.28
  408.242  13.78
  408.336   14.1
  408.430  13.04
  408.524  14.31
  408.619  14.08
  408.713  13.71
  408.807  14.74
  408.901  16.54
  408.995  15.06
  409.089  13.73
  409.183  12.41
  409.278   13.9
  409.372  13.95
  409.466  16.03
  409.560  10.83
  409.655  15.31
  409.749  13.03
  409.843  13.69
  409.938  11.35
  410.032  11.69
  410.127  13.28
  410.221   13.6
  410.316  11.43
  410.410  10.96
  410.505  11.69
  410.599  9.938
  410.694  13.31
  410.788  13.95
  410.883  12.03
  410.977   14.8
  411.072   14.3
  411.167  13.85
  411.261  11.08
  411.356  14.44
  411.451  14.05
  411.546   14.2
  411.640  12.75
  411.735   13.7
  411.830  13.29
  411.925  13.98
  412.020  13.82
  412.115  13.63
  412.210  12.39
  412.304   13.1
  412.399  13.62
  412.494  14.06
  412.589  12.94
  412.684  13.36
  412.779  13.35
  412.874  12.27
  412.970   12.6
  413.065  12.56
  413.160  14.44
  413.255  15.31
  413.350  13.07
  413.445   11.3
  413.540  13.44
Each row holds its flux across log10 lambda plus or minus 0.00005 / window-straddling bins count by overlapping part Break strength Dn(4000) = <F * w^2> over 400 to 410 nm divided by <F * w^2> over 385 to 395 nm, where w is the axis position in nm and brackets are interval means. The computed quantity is 1.1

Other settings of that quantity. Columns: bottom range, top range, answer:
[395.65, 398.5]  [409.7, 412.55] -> 1.17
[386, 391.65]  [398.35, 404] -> 1.08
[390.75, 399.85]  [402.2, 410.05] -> 1.15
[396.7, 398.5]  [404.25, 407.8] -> 1.33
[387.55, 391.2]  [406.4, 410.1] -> 1.16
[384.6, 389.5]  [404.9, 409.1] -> 1.13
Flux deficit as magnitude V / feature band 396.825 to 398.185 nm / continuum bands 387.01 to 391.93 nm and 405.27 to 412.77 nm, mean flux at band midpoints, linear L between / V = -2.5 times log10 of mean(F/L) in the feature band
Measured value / 0.24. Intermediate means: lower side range 13.4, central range 10.8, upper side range 13.7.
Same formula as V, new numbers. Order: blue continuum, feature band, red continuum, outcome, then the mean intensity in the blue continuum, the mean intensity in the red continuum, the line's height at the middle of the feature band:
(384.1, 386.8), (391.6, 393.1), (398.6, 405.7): 0.05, 14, 14.2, 14.1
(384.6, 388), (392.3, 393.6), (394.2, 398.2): 0.02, 14.6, 12.3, 13.1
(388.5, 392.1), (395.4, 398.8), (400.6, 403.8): 0.14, 13.3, 14.2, 13.8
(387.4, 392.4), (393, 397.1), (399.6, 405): 0.08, 13.3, 14.3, 13.7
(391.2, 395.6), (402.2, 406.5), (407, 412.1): -0.09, 13.2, 13.4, 13.3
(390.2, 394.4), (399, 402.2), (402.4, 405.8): -0.02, 13.3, 14.1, 13.9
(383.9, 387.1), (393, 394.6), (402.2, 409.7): 0.14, 14.2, 14.2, 14.2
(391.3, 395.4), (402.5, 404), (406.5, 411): -0.08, 13.2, 13.5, 13.4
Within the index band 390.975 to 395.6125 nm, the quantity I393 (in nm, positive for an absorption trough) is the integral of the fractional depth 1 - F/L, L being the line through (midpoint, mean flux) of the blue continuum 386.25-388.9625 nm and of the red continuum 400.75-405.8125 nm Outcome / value 0.34 nm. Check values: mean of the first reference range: 14.3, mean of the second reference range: 14.1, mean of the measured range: 13.2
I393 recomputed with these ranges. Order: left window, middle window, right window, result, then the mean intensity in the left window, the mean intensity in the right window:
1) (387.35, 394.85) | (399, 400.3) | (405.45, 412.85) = -0.07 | 13.1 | 13.7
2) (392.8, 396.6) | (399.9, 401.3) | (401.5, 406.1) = 0.00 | 12.9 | 14.4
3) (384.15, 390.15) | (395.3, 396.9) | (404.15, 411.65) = 0.10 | 13.7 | 13.8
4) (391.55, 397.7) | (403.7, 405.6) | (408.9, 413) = -0.13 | 12.6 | 13.2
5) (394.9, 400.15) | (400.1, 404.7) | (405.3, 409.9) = -0.29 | 12.7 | 14.2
